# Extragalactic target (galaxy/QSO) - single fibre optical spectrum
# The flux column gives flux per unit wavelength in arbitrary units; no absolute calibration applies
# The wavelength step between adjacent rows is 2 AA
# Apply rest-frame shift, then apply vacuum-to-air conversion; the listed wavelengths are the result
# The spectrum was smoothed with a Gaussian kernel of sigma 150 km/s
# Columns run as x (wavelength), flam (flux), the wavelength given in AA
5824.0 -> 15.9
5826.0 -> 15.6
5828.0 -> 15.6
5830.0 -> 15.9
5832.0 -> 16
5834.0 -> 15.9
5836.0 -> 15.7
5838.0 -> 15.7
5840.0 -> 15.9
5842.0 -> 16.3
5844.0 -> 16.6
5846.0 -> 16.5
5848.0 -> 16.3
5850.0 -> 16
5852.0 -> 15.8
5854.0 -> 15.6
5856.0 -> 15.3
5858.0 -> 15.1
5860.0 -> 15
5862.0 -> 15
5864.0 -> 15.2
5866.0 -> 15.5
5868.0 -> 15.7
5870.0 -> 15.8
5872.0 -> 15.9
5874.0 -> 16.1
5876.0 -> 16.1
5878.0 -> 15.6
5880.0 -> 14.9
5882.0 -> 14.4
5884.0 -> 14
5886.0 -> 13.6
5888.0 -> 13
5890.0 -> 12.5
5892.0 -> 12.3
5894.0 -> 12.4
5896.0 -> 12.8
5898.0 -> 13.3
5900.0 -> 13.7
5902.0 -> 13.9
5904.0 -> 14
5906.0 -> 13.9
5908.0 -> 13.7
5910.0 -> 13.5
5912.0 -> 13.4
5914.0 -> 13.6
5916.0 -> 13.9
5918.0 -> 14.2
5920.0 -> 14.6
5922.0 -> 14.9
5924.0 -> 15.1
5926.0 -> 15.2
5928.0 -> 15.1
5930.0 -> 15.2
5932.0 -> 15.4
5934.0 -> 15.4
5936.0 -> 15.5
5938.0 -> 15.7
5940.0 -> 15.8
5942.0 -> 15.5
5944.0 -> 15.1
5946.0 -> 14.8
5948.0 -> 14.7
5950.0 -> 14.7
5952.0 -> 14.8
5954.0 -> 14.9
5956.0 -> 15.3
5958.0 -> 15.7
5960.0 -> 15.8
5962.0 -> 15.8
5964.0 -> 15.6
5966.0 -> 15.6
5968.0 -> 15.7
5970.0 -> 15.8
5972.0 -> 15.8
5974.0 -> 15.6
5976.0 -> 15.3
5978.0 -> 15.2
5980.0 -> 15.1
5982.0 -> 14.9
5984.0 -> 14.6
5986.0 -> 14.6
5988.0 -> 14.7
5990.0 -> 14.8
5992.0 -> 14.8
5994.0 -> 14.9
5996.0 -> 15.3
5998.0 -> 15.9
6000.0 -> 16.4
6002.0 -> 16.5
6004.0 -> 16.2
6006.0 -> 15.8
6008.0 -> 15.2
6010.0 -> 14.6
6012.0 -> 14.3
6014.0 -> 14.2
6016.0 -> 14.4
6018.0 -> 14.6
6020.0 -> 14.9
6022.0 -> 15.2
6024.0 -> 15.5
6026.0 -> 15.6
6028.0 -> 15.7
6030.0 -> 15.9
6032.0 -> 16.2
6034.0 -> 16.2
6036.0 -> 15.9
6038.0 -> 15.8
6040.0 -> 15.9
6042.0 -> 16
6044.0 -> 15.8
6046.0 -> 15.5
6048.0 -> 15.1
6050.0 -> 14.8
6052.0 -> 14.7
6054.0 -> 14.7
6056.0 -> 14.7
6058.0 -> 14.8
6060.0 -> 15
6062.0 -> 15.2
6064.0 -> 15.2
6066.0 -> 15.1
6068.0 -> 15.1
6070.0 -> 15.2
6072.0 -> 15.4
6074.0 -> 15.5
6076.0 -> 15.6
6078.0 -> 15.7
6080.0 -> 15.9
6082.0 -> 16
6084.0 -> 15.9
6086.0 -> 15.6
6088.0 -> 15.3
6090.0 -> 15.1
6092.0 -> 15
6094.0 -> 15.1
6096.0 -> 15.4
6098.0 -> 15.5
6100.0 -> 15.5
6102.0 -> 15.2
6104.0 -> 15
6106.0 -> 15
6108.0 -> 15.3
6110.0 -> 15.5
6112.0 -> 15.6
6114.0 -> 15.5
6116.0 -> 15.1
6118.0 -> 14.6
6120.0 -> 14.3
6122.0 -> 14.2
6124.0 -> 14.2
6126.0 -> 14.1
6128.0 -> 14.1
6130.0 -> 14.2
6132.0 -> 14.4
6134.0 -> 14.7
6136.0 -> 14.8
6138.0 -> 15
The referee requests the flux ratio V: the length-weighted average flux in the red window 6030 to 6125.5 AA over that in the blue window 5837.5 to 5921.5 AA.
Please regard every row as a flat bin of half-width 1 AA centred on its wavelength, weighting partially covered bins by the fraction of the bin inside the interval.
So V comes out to 1.04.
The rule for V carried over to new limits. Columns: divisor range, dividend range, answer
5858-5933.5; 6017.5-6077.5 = 1.07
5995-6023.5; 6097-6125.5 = 0.98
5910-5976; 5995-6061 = 1.02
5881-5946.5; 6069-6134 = 1.06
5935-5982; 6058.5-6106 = 1.00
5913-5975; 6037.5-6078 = 1.00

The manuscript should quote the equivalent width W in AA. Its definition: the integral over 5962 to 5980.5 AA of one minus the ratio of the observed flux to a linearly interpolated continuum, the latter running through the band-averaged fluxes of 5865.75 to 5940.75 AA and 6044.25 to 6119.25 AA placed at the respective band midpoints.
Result -1.0 AA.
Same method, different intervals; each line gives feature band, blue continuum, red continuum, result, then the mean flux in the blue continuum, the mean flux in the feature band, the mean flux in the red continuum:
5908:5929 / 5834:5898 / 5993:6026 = 1.11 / 15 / 14.3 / 15.3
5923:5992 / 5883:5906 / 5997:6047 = -4.24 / 13.3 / 15.3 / 15.5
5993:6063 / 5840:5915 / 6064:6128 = -1.51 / 14.7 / 15.4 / 15.2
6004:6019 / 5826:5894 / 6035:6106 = 0.48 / 15.3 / 14.8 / 15.3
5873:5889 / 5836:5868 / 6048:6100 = 0.97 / 15.7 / 14.7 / 15.3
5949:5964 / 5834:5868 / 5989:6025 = 0.06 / 15.7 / 15.3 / 15.2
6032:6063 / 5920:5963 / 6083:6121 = -0.26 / 15.2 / 15.4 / 15.2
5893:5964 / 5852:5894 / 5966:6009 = 2.19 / 14.8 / 14.6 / 15.4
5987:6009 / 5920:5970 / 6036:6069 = -0.34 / 15.3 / 15.5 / 15.2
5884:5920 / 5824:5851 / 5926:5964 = 4.92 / 16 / 13.4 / 15.3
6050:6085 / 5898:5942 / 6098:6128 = -1.00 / 14.5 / 15.3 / 14.9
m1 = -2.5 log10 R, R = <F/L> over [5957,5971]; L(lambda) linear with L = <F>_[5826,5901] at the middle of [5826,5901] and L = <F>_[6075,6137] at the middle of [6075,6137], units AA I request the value -0.05 mag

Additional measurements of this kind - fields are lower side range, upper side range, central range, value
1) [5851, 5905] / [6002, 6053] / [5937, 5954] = -0.015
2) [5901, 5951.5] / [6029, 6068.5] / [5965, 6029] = -0.011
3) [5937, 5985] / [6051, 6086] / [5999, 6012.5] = -0.022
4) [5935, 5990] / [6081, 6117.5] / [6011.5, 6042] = -0.006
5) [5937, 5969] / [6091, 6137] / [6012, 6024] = 0.033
